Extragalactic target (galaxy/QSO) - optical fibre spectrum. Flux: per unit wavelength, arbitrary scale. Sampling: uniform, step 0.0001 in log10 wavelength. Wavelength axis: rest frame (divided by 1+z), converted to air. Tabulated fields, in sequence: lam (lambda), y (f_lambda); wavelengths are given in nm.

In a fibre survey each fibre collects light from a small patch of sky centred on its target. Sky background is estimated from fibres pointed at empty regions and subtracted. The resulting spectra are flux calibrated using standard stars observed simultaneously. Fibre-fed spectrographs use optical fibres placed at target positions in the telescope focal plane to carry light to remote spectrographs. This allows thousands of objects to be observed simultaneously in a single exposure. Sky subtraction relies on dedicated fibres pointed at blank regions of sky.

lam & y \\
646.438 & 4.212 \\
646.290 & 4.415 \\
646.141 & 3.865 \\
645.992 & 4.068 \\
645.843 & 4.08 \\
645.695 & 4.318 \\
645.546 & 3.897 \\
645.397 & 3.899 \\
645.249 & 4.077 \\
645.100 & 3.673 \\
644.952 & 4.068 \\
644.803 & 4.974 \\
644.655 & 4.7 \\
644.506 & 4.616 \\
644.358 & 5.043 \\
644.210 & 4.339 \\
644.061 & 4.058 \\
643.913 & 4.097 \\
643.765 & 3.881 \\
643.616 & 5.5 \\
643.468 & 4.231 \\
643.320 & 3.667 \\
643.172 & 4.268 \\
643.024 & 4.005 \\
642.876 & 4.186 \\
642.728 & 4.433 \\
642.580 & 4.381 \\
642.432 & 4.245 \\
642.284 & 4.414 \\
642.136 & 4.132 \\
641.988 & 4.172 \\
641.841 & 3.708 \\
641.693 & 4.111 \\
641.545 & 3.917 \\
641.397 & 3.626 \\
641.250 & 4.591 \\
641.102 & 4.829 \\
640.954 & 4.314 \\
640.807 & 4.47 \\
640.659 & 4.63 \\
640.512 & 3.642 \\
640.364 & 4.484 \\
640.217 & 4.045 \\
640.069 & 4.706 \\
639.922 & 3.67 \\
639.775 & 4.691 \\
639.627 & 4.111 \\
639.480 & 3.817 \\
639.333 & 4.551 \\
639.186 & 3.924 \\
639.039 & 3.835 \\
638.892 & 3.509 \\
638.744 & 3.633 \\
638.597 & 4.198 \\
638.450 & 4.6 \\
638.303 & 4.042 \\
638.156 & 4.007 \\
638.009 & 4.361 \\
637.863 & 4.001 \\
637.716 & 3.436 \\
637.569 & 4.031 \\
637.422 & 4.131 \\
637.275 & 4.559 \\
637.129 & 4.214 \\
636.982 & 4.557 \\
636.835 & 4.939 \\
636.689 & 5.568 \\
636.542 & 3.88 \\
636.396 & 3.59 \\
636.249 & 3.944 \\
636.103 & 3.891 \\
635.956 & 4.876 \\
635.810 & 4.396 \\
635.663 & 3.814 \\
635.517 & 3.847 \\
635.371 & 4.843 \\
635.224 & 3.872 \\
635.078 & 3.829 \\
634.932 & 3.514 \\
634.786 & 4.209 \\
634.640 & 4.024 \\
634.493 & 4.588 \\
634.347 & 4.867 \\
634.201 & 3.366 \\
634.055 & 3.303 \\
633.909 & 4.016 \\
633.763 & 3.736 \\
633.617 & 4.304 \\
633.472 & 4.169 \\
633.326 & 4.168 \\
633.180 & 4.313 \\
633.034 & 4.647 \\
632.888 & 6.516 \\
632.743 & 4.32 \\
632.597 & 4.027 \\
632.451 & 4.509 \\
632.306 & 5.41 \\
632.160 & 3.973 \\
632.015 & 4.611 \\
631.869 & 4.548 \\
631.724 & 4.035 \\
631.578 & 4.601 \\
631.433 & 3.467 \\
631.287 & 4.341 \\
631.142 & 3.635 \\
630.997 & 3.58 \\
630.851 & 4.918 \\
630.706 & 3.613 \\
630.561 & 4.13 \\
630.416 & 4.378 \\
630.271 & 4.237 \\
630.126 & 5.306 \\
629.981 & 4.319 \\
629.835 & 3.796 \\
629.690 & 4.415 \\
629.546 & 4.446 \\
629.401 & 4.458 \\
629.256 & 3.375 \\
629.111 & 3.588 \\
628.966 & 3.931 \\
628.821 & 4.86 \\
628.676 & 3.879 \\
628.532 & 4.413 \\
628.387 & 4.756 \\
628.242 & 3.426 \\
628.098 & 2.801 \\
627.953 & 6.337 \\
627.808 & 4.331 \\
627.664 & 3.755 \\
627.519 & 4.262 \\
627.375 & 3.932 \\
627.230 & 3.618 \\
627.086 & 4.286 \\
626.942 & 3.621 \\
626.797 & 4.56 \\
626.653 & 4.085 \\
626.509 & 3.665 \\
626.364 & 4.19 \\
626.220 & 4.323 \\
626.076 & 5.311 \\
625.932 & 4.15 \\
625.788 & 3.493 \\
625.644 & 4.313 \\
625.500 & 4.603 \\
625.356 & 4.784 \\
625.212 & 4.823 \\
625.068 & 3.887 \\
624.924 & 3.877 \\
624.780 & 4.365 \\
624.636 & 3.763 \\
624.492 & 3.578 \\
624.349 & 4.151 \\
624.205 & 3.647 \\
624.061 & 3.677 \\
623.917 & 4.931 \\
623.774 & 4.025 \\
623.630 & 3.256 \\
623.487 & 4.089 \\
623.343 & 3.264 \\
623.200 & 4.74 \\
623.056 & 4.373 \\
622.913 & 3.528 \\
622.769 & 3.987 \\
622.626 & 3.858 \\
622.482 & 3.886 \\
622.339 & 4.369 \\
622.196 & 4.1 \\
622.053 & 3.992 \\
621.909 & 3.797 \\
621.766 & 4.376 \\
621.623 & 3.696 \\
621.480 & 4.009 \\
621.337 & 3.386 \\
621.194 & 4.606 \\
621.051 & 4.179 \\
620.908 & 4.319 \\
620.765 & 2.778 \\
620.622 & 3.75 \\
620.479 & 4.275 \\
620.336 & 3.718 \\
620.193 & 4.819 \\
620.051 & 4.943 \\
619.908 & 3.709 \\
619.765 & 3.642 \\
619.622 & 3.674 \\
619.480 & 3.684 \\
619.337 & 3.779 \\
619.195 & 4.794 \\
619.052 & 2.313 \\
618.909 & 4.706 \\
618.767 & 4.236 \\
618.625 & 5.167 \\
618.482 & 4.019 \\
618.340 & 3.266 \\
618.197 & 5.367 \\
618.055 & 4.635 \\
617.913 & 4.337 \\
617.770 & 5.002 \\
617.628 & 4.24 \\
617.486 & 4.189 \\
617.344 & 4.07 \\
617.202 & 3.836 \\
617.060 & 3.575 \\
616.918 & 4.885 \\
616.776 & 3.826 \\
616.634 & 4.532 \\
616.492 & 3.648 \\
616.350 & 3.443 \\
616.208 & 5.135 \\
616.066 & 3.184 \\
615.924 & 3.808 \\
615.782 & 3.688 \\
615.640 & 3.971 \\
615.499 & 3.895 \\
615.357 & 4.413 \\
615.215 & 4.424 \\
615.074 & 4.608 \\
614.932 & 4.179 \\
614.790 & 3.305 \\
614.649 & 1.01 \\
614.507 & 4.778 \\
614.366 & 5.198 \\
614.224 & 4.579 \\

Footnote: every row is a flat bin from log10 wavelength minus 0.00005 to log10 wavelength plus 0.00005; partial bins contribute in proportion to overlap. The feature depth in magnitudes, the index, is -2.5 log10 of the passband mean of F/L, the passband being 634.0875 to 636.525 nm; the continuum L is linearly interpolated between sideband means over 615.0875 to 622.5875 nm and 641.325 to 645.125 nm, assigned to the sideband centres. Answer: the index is 0.03 mag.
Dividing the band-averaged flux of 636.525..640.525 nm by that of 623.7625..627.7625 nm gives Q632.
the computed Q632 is 1.01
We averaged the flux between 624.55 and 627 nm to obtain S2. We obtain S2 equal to 4.22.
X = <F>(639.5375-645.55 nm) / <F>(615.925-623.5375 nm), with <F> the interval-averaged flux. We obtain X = 1.05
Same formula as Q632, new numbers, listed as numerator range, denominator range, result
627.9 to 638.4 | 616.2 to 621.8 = 1.03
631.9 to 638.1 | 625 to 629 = 1.01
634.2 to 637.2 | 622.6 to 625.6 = 1.04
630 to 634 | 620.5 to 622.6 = 1.10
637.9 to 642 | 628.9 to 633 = 0.96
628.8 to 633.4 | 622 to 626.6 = 1.06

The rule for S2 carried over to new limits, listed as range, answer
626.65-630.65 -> 4.19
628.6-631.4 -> 4.16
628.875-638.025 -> 4.23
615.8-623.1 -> 4.06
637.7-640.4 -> 4.09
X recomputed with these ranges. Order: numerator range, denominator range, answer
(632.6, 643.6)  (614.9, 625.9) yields 1.03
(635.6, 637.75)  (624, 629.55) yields 1.03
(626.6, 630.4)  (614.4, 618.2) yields 1.03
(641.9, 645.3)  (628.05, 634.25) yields 1.02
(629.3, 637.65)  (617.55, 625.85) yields 1.05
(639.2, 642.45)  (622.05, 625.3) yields 1.05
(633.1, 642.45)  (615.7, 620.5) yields 1.01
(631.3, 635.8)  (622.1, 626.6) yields 1.04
